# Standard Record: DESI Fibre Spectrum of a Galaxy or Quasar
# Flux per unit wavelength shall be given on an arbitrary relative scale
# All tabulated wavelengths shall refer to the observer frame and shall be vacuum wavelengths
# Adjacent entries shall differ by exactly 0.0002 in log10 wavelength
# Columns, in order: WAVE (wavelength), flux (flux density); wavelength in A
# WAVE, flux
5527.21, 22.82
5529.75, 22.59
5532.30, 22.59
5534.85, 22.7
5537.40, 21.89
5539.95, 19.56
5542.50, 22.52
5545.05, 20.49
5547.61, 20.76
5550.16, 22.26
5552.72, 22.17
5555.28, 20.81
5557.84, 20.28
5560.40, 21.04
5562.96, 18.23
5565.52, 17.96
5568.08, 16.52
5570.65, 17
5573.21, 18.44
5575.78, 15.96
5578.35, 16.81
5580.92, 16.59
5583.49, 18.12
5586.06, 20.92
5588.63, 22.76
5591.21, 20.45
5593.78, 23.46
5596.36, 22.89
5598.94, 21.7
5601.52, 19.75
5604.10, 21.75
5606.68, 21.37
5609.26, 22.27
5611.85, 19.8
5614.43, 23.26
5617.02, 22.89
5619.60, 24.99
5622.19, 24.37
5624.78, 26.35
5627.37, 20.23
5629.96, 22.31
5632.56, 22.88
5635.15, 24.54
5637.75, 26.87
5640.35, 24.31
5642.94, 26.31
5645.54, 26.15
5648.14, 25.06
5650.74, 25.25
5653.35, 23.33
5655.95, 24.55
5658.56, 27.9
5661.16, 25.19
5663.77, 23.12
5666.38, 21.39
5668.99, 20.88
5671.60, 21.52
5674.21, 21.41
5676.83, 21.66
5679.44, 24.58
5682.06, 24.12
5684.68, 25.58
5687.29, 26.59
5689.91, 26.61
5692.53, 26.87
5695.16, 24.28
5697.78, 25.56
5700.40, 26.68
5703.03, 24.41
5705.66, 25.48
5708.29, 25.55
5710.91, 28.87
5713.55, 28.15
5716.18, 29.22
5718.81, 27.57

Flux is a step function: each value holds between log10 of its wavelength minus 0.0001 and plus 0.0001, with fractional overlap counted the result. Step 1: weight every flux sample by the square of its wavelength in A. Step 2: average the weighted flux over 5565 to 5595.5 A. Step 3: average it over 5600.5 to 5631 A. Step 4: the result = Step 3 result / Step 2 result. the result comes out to 1.2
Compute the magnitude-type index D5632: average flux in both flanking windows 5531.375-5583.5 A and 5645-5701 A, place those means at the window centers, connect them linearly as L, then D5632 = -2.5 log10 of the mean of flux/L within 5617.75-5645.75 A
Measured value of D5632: -0.08 mag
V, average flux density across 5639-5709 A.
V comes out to 24.6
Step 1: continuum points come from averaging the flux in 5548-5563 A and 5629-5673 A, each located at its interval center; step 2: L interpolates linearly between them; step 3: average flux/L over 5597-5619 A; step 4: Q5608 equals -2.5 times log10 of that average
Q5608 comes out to 0.05 mag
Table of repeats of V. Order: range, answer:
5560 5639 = 21.1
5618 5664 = 24.7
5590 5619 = 21.9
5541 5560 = 21.3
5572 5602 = 19.8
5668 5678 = 21.4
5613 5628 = 23.8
